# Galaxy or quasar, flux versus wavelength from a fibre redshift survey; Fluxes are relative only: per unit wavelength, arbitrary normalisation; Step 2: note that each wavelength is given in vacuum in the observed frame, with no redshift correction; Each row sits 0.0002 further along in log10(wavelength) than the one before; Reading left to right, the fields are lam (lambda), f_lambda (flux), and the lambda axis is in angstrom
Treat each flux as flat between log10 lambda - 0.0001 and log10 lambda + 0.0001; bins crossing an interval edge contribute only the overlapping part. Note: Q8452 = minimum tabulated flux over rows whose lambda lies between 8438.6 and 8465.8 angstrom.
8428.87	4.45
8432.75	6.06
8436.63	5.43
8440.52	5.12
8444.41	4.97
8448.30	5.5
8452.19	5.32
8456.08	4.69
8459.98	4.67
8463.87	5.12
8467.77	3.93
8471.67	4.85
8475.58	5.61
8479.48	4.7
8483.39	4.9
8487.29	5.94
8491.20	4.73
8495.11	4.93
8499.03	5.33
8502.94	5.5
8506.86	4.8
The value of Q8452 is 4.67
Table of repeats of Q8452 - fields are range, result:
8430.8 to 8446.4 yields 4.97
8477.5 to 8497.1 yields 4.7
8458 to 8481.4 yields 3.93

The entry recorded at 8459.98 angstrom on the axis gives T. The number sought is 4.67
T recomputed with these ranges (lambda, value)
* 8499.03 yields 5.33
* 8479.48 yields 4.7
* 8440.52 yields 5.12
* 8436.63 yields 5.43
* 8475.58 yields 5.61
